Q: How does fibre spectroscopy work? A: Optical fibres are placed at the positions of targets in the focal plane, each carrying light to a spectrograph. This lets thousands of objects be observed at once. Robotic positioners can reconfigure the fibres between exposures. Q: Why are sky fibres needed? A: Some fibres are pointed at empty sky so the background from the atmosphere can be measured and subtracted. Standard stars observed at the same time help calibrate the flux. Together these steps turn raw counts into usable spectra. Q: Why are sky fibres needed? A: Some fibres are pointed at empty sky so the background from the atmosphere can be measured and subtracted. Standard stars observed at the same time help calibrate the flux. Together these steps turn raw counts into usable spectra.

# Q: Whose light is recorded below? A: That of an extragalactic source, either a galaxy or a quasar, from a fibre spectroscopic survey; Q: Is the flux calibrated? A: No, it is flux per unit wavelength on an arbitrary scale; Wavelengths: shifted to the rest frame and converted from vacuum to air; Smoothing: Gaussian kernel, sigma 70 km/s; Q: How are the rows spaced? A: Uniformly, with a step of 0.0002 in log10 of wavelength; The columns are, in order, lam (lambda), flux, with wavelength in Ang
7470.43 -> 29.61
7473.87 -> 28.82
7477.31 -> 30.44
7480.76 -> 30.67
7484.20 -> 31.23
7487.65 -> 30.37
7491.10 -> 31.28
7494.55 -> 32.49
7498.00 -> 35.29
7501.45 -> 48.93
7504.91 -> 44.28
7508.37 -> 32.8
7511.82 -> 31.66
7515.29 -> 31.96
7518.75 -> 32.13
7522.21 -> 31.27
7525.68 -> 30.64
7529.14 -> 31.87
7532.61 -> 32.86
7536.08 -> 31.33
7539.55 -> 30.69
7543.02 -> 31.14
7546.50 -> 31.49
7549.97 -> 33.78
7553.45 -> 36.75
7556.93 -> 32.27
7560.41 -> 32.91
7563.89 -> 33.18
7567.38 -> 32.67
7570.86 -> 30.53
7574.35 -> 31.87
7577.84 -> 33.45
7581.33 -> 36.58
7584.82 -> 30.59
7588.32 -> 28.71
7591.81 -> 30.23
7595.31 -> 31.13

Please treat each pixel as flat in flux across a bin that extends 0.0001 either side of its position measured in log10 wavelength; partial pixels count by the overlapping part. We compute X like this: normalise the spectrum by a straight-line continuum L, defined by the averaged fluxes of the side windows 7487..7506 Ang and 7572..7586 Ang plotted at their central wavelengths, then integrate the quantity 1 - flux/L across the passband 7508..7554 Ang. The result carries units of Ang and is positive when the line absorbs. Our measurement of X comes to 4.49 Ang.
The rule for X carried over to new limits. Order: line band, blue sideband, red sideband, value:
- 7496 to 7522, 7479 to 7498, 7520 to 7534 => -3.9 Ang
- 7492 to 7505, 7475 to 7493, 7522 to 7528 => -3.5 Ang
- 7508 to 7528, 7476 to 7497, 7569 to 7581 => 0.0 Ang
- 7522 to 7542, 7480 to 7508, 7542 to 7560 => 1.5 Ang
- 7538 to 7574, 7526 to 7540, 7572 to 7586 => -0.1 Ang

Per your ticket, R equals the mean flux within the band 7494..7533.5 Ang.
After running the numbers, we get 34.8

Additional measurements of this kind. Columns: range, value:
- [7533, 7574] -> 32.4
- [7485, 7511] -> 36.1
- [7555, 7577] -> 32.3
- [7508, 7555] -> 32.1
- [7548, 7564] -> 33.8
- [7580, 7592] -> 31.5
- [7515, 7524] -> 31.8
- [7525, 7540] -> 31.6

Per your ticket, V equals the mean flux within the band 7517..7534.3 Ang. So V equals 31.8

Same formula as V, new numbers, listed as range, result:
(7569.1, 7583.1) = 33.1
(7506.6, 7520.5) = 32.2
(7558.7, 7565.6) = 33.1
